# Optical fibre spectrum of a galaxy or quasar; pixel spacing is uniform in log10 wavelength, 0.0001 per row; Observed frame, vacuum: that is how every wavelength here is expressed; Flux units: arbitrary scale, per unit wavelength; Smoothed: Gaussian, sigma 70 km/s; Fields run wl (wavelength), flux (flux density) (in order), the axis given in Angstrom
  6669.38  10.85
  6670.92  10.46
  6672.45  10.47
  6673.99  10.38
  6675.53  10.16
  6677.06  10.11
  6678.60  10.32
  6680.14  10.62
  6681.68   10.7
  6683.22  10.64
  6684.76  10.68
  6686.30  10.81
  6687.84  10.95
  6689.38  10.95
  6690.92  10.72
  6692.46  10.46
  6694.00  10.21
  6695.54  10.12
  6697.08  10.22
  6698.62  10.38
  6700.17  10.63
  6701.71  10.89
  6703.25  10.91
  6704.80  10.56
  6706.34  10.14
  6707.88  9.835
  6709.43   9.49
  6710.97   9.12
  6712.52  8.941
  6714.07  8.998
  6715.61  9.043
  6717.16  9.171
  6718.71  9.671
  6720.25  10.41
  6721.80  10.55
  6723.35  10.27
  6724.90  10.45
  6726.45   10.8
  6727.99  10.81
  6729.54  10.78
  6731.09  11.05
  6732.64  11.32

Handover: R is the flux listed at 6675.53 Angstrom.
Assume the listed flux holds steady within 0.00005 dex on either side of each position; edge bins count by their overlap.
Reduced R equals 10.16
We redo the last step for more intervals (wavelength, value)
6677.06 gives 10.11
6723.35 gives 10.27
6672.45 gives 10.47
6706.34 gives 10.14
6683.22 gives 10.64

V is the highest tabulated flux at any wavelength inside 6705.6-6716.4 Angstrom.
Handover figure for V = 10.14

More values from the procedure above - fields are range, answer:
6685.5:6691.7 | 10.95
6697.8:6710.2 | 10.91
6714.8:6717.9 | 9.171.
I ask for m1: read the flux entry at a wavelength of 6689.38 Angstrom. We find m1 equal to 10.95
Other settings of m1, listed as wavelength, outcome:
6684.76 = 10.68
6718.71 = 9.671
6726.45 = 10.8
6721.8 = 10.55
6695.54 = 10.12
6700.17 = 10.63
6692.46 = 10.46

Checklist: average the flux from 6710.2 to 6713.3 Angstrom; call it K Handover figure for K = 9.01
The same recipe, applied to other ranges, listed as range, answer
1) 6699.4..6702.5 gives 10.8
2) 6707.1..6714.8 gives 9.27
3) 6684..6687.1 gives 10.7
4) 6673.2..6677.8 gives 10.2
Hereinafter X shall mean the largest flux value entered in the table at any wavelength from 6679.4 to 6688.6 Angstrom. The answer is 10.95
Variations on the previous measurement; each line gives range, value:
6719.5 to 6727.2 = 10.8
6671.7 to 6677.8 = 10.47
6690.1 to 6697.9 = 10.72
